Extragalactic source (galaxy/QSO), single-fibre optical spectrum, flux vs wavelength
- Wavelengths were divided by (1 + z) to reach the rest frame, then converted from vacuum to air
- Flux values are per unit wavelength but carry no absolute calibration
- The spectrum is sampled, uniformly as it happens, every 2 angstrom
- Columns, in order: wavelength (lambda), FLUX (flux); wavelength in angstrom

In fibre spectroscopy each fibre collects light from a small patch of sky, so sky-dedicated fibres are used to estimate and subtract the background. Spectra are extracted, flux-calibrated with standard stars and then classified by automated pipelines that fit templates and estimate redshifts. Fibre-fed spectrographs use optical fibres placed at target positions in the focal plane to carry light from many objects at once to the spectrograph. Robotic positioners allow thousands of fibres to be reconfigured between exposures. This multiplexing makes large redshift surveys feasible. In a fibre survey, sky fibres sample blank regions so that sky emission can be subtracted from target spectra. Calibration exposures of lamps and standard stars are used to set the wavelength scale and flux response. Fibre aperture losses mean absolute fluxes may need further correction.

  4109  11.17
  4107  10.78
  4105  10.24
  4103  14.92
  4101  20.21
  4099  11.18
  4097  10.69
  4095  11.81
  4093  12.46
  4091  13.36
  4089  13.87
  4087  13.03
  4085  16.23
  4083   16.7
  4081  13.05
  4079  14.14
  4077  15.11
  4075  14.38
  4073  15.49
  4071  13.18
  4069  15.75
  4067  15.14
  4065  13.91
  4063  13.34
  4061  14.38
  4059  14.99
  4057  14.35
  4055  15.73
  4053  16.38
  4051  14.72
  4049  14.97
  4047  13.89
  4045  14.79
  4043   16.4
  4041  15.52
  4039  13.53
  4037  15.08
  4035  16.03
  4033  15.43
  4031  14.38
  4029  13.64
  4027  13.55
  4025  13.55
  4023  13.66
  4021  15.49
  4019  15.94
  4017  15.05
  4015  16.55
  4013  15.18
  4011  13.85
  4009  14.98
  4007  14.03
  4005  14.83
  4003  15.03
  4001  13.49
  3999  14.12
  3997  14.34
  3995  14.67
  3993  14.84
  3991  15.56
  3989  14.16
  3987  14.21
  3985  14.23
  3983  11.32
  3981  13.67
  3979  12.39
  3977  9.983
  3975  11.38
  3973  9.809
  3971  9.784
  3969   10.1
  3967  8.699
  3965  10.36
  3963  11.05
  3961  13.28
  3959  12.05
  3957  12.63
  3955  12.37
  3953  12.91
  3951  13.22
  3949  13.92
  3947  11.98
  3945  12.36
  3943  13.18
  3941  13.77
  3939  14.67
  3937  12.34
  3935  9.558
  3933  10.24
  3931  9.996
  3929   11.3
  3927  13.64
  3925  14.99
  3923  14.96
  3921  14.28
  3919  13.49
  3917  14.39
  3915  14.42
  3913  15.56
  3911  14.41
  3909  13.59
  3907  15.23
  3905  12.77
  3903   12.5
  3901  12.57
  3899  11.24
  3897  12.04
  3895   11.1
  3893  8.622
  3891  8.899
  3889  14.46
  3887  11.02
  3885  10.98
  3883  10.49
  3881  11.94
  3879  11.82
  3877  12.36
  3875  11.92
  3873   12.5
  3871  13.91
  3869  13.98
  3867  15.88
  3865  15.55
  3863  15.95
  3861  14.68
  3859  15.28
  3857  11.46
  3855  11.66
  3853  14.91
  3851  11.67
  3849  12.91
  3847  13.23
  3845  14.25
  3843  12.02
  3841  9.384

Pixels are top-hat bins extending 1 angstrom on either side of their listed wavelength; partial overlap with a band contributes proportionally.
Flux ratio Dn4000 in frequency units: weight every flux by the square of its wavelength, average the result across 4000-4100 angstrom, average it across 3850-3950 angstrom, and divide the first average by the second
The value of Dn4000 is 1.21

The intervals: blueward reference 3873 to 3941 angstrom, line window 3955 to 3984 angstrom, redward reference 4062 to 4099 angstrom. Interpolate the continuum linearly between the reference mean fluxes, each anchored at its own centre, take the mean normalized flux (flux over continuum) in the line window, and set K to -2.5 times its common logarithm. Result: 0.16 mag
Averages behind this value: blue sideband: 12.5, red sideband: 13.9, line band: 11.2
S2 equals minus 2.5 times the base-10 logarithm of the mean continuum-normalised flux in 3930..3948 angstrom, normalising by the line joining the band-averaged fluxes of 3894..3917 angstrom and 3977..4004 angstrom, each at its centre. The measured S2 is 0.13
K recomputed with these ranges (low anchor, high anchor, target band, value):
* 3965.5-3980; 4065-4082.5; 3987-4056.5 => -0.20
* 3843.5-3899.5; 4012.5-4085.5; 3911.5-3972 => 0.08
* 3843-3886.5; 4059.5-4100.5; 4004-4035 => -0.08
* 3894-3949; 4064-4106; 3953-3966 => 0.10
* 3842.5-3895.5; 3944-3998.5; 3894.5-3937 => -0.03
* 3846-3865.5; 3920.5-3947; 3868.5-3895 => 0.14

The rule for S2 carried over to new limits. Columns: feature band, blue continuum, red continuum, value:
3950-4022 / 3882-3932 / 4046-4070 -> 0.05 mag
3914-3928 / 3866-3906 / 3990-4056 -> -0.12 mag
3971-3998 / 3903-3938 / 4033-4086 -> 0.08 mag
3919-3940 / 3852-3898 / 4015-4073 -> 0.06 mag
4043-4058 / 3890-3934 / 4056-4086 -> -0.05 mag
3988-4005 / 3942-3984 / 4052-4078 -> -0.14 mag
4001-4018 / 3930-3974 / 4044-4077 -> -0.12 mag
